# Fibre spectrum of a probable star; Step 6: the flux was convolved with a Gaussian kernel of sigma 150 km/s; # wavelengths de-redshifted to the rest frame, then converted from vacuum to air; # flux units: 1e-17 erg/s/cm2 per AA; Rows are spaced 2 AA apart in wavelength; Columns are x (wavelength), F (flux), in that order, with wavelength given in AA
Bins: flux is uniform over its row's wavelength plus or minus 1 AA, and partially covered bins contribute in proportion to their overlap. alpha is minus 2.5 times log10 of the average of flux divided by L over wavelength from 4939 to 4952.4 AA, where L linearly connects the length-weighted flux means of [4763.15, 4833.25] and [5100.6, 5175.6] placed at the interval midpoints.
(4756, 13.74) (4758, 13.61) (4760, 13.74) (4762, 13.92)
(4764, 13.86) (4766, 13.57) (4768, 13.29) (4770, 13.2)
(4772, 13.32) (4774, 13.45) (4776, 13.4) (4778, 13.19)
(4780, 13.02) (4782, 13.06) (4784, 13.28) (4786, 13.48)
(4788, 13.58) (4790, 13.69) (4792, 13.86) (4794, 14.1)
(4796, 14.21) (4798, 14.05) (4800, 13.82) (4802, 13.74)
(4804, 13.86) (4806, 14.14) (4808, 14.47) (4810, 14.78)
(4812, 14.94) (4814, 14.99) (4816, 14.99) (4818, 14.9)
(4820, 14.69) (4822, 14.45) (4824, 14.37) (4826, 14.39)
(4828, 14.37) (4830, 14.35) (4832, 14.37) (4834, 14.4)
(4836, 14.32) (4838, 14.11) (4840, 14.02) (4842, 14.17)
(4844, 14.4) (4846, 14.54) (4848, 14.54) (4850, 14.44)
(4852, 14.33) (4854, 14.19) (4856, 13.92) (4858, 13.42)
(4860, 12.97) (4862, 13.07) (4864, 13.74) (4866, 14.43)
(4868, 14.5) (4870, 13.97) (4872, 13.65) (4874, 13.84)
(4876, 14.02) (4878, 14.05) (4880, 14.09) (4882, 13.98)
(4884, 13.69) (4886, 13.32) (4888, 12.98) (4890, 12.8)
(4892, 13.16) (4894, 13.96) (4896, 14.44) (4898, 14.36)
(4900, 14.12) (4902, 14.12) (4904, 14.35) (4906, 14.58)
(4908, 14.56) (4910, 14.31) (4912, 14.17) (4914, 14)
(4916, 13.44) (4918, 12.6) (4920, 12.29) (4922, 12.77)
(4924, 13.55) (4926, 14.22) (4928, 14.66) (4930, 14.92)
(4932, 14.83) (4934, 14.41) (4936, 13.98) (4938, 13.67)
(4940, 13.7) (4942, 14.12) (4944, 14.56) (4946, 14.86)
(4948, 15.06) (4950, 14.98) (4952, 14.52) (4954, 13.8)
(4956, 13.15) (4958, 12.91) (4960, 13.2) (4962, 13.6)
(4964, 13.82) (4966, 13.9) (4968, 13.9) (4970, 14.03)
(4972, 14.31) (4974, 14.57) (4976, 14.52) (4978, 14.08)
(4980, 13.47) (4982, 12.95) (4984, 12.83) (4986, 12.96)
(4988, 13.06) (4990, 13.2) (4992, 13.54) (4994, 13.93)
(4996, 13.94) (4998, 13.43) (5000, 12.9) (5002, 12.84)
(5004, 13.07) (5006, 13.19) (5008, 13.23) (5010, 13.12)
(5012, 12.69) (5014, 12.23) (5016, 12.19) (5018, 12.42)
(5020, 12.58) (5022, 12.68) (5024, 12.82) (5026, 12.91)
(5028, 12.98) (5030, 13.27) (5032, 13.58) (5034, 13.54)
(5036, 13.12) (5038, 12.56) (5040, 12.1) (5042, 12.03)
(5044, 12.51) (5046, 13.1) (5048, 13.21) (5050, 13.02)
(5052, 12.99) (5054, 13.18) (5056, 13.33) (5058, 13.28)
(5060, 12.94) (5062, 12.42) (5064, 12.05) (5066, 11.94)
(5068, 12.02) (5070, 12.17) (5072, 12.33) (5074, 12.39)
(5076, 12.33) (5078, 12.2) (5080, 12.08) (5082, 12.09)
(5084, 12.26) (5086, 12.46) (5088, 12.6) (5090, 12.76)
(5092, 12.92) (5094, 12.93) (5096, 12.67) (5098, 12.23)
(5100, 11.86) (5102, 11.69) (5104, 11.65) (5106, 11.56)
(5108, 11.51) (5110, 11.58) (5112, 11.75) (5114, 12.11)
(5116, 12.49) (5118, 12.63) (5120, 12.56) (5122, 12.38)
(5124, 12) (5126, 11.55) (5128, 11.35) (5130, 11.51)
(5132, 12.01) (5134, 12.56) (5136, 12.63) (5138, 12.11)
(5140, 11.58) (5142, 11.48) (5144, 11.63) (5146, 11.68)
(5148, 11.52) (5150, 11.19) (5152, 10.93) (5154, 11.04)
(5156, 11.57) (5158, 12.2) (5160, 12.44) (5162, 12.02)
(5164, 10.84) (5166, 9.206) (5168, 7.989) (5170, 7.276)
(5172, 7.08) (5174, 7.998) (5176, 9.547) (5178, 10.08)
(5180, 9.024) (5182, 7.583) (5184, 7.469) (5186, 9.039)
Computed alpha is -0.139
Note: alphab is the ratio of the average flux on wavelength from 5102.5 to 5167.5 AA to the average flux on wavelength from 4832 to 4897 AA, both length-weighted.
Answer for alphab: 0.8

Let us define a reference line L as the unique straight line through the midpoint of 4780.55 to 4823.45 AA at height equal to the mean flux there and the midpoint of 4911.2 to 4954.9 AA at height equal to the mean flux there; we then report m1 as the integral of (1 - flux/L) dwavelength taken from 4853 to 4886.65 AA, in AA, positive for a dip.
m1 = 0.7 AA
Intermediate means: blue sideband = 14.1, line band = 13.8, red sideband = 14.1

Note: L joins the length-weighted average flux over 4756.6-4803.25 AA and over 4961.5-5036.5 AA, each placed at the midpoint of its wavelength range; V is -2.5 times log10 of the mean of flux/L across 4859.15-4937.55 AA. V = -0.03 mag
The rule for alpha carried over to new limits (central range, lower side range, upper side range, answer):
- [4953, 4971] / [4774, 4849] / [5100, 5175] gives -0.06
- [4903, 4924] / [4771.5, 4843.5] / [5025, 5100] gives -0.02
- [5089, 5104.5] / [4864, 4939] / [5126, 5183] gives -0.09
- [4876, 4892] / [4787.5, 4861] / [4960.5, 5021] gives 0.03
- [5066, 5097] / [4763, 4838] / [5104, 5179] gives -0.07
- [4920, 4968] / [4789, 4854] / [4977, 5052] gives -0.04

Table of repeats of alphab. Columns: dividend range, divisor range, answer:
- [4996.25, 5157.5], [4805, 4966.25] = 0.88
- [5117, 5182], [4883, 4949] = 0.78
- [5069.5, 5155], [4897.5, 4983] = 0.86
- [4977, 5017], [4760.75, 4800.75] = 0.97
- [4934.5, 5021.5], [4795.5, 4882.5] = 0.95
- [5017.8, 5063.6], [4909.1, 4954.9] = 0.92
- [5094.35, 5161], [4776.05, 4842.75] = 0.84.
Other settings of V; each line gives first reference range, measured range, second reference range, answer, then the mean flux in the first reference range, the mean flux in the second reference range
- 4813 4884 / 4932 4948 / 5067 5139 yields -0.064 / 14.2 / 12.2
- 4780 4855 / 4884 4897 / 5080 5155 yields 0.017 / 14.2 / 12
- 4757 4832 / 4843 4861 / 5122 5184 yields -0.051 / 14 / 10.7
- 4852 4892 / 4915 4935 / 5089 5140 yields -0.032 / 13.7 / 12.1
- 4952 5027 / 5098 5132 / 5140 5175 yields -0.064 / 13.3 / 10.5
